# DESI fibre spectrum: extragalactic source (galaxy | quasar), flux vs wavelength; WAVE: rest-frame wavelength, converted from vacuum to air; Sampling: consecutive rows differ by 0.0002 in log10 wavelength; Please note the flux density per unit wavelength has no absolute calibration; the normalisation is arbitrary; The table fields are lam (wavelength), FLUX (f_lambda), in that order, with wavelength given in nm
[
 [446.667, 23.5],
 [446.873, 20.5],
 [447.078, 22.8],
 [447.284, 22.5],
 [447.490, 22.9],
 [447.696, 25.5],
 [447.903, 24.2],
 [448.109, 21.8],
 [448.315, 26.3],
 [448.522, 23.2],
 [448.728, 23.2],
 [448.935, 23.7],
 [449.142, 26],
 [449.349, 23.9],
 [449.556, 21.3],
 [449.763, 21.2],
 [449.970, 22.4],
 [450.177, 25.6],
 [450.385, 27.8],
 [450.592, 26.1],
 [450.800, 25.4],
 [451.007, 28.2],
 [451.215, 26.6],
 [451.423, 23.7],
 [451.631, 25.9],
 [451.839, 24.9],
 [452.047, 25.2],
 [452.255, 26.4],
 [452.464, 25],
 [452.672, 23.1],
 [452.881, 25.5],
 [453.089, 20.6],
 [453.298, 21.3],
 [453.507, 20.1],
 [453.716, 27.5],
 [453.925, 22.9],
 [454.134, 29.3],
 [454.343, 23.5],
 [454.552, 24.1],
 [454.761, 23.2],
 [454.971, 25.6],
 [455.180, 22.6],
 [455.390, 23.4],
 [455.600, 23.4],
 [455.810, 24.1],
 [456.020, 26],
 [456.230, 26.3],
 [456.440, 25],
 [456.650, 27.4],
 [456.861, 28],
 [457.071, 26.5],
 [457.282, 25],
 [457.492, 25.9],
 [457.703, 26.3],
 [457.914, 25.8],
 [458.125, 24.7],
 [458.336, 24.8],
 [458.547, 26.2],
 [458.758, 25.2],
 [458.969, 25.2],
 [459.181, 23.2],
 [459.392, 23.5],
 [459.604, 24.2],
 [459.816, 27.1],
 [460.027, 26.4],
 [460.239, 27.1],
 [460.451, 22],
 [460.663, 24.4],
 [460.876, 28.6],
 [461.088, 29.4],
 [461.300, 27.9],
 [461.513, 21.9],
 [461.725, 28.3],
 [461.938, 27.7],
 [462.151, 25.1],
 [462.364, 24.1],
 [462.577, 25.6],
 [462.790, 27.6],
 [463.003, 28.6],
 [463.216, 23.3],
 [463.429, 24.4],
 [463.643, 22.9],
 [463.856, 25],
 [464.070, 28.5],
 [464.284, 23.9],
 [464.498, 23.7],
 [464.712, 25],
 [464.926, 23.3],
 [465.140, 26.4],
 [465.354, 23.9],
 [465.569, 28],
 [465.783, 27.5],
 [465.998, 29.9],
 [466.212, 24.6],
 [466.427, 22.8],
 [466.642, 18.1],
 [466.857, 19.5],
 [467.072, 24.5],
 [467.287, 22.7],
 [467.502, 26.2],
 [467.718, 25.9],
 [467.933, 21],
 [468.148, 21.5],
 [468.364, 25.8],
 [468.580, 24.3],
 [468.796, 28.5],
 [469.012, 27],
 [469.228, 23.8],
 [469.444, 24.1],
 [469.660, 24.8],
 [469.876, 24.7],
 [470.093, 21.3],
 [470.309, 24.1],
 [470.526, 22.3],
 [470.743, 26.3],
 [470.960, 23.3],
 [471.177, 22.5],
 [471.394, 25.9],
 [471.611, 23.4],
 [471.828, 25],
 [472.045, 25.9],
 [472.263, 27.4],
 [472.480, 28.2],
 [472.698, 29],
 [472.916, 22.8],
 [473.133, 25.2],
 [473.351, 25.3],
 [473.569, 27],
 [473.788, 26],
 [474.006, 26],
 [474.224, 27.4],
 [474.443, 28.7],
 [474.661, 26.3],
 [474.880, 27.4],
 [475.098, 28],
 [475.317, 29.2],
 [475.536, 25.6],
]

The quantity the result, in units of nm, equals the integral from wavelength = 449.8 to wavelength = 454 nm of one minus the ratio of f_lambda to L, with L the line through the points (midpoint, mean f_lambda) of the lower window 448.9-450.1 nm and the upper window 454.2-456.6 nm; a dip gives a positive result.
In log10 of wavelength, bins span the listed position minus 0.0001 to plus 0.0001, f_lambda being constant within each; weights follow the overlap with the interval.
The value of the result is -0.182 nm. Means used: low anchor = 23.1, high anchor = 24.4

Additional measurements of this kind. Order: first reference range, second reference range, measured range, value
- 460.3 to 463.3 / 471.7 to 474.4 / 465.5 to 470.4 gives 0.35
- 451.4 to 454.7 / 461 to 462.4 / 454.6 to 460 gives 0.04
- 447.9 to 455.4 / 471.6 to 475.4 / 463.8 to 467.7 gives 0.18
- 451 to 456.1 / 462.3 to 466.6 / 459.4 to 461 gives -0.04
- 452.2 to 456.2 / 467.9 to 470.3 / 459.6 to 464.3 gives -0.32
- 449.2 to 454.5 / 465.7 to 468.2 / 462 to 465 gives -0.16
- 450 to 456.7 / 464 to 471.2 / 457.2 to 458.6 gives -0.05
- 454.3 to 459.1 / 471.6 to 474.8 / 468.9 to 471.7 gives 0.21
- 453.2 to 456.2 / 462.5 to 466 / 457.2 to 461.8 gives -0.13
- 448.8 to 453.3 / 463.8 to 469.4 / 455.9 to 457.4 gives -0.10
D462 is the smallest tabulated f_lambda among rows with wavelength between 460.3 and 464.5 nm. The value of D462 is 21.9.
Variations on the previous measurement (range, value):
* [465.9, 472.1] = 18.1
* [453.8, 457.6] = 22.6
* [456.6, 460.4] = 23.2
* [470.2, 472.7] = 22.3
